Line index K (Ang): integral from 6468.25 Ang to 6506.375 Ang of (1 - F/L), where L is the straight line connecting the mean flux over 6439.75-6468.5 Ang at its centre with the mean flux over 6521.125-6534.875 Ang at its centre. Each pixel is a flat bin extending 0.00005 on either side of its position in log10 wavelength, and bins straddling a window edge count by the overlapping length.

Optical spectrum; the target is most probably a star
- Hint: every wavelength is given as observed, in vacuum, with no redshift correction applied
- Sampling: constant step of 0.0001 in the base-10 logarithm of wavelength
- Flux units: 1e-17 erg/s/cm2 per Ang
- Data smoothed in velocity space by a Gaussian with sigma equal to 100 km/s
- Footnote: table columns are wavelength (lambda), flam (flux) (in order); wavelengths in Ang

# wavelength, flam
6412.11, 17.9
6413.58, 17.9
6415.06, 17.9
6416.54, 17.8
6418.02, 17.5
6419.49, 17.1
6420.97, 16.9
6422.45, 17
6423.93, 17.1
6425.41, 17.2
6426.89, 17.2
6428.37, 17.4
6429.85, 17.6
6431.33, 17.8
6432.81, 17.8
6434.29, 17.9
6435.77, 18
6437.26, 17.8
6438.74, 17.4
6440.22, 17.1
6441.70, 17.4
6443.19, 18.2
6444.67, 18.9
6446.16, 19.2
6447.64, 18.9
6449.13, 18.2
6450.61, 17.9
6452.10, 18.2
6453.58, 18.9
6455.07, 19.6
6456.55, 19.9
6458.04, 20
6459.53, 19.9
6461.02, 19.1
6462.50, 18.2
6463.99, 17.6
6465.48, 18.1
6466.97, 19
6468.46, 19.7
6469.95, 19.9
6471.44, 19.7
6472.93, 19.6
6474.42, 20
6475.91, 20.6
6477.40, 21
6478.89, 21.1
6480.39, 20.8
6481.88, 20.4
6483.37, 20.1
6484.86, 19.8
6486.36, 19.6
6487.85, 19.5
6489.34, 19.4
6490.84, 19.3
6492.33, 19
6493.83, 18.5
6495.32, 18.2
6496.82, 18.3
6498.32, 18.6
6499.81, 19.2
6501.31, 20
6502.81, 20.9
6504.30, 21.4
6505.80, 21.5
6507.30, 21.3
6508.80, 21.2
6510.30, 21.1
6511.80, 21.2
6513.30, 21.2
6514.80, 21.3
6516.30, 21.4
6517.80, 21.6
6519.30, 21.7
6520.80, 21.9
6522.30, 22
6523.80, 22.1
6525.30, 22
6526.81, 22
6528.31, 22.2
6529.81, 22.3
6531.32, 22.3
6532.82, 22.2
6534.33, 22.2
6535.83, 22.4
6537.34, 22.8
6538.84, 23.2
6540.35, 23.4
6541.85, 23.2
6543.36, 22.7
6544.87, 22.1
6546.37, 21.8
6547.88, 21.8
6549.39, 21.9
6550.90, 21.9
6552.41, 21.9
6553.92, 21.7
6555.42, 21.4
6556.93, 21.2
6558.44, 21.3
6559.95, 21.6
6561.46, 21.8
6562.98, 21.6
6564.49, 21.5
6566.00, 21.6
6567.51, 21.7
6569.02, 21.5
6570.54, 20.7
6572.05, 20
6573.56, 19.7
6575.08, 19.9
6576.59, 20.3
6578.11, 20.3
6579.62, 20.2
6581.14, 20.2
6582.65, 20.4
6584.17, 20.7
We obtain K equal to 0.71 Ang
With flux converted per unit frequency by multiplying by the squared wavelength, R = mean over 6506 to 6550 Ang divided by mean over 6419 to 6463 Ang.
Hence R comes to 1.25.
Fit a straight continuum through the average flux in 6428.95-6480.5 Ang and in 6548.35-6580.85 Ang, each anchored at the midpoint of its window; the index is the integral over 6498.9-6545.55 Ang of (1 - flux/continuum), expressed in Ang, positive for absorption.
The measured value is -3.6 Ang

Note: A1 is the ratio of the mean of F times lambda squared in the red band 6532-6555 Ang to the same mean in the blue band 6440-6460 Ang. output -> 1.23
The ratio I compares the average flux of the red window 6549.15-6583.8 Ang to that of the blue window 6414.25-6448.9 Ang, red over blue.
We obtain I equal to 1.2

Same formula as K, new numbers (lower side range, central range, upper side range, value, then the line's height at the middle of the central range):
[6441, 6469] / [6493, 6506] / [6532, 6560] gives 0.57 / 20.4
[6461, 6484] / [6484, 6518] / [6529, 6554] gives 1.11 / 20.8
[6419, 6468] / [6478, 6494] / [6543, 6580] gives -0.46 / 19.3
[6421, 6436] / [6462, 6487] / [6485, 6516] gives -0.81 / 19.1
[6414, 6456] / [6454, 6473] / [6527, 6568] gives -0.31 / 18.9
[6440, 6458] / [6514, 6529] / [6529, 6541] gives 0.10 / 22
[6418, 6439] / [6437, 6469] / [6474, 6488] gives 0.32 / 18.8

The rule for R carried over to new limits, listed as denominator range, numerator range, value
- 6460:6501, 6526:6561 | 1.16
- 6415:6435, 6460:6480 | 1.14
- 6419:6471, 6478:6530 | 1.15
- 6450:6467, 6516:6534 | 1.19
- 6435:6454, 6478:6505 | 1.10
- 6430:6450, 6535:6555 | 1.28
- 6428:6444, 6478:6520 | 1.17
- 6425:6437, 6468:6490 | 1.16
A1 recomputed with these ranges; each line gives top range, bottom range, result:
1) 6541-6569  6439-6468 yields 1.21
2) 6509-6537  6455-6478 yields 1.14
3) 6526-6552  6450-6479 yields 1.18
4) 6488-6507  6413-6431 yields 1.15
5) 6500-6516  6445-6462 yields 1.12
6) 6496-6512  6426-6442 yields 1.18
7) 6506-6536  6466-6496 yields 1.12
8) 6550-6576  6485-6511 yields 1.09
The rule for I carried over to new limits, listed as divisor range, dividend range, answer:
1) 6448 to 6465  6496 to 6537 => 1.13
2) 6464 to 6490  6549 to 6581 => 1.06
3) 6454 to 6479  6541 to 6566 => 1.12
